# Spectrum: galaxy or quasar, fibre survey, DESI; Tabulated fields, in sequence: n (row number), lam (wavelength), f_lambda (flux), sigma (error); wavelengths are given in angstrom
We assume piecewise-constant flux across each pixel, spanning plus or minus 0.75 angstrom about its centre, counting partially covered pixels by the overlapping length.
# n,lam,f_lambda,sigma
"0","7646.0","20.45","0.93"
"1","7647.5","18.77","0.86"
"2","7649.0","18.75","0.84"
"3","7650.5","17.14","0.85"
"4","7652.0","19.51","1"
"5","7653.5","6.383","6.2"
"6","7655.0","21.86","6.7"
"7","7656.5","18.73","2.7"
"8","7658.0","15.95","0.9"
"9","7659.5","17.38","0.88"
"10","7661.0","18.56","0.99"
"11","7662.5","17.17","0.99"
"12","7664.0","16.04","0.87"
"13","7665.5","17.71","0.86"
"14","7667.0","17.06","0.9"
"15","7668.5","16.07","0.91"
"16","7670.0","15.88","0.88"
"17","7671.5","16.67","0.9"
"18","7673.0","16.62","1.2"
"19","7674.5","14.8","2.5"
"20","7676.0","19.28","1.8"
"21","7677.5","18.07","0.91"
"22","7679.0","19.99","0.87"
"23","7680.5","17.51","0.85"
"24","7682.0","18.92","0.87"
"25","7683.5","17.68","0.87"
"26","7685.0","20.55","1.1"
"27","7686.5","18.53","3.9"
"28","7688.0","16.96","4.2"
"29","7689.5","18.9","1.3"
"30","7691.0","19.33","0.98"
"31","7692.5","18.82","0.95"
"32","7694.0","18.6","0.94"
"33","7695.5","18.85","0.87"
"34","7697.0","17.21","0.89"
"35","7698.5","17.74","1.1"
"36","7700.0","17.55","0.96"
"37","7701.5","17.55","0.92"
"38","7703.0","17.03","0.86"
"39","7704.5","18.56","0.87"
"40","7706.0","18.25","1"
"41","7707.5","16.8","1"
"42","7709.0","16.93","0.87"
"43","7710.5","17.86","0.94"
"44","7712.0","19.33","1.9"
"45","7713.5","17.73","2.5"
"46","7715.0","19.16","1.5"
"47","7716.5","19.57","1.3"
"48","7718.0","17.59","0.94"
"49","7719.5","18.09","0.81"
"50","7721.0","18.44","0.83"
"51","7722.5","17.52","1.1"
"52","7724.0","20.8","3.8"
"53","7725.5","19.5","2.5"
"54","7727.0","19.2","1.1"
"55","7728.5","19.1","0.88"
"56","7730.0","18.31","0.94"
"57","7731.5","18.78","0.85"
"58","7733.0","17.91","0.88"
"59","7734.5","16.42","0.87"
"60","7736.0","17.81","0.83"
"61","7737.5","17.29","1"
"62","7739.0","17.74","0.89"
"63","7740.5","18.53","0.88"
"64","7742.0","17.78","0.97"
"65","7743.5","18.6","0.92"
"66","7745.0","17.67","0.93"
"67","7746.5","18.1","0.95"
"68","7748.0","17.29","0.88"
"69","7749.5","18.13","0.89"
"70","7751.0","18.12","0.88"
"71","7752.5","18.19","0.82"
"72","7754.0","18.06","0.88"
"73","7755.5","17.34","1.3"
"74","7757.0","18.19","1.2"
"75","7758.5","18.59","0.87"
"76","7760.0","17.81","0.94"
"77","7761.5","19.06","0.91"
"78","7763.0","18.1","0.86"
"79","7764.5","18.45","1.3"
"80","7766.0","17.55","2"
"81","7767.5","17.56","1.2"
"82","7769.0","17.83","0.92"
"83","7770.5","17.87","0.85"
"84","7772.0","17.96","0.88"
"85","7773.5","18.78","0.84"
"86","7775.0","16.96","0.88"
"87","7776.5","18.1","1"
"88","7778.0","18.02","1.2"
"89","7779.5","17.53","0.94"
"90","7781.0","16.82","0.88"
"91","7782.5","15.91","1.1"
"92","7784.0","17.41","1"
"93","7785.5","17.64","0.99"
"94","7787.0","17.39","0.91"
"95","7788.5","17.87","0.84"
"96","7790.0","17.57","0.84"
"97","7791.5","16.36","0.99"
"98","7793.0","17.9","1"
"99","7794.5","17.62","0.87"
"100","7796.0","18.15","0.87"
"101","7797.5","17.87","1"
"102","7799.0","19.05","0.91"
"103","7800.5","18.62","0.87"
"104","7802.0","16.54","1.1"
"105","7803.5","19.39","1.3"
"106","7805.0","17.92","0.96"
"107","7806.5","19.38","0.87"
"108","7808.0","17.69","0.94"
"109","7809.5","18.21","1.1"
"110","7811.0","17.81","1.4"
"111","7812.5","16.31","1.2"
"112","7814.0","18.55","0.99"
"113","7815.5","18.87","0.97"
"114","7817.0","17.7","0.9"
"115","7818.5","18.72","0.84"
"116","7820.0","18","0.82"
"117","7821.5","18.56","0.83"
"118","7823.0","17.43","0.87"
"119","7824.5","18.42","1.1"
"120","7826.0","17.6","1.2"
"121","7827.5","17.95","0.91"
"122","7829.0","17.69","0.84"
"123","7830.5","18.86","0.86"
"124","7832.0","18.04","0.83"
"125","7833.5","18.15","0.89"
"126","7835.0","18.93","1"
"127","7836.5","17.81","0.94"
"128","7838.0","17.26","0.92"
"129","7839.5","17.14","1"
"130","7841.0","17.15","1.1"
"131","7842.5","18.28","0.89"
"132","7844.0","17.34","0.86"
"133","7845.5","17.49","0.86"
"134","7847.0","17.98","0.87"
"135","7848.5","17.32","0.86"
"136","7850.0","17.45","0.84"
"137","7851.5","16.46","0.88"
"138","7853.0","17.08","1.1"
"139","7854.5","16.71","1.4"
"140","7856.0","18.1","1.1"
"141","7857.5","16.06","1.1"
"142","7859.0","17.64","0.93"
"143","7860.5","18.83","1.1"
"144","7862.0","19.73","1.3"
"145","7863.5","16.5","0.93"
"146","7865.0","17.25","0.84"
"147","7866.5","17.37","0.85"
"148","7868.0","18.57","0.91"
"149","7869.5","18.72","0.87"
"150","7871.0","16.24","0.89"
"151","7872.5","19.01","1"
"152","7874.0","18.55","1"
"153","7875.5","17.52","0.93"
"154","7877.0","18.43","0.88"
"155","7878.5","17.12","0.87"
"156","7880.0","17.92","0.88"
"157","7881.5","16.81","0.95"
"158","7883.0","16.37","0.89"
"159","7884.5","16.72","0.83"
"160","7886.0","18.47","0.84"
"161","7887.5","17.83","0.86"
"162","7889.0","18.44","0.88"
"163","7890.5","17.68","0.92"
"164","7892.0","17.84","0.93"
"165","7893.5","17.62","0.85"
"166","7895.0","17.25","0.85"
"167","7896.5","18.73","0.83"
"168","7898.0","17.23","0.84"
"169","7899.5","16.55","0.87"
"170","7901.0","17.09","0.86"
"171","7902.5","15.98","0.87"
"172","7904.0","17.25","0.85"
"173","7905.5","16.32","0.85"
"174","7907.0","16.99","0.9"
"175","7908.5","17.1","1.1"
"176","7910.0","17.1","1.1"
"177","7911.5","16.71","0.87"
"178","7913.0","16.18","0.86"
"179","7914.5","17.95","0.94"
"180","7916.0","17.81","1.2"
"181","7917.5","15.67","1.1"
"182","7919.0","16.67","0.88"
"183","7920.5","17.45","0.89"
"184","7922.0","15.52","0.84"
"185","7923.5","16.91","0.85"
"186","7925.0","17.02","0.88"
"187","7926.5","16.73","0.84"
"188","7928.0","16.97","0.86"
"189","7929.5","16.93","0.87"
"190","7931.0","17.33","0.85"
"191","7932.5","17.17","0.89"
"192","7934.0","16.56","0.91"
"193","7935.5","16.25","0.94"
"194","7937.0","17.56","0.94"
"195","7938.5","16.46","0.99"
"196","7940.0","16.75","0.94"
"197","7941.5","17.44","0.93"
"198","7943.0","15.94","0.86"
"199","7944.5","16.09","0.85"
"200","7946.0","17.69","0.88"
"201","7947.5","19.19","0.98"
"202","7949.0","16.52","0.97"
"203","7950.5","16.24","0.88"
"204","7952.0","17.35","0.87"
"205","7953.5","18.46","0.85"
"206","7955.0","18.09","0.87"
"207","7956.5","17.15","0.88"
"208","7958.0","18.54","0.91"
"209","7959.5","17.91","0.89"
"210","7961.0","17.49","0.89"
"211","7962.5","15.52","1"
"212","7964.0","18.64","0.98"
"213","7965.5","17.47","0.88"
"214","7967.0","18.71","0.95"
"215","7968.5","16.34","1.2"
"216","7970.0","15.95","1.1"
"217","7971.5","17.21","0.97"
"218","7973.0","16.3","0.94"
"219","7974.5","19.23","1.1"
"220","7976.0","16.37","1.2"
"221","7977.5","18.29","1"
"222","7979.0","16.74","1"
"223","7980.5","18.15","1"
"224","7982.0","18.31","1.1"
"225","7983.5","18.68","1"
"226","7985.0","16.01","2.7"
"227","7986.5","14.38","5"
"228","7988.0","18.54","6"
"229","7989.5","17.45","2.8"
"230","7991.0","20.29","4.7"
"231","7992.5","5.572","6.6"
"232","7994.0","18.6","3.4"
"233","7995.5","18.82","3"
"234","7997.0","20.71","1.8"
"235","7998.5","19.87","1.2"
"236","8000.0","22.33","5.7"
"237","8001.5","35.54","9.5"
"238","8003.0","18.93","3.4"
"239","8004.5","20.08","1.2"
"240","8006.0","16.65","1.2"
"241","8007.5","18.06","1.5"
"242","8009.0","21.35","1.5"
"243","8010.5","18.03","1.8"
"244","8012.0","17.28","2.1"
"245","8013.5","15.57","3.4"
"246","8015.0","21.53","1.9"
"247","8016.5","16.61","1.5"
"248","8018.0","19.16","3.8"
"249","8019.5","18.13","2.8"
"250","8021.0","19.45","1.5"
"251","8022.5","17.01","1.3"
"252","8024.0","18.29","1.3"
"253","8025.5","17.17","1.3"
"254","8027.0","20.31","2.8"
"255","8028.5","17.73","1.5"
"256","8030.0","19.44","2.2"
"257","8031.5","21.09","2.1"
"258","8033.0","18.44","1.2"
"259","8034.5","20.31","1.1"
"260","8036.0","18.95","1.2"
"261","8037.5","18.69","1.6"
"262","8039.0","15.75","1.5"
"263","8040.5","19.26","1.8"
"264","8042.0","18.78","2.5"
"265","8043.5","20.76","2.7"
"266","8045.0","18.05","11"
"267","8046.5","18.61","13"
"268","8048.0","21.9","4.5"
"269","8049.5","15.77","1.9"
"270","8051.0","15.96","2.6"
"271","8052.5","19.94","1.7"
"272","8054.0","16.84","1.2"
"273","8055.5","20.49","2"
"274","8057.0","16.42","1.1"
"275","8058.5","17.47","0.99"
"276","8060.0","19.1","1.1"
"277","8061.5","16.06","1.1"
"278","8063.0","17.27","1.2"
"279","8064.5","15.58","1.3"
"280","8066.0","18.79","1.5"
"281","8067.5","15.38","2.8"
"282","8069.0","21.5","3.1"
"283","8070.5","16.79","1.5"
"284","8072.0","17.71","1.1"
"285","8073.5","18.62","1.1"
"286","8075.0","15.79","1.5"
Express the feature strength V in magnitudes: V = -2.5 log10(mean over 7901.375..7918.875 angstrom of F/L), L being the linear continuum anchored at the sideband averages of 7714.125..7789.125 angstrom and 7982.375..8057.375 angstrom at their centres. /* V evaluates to 0.10 mag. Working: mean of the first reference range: 18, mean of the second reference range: 18.7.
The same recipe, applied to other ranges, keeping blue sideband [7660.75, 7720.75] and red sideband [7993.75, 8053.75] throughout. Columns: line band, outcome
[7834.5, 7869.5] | 0.056 mag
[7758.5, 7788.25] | 0.028 mag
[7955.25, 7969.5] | 0.086 mag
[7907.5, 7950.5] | 0.117 mag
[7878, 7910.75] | 0.085 mag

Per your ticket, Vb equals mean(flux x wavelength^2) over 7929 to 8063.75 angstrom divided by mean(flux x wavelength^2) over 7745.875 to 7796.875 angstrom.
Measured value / 1.1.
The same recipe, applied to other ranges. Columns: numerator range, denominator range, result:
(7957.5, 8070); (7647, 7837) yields 1.09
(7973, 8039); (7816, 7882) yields 1.09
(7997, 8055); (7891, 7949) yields 1.16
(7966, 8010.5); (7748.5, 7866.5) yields 1.08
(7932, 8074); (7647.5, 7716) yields 1.11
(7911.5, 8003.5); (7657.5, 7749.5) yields 1.04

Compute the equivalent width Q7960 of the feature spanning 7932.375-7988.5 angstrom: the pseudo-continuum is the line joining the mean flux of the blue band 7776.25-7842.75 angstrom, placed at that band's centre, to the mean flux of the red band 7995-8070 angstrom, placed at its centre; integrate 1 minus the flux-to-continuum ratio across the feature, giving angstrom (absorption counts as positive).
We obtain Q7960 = 4.0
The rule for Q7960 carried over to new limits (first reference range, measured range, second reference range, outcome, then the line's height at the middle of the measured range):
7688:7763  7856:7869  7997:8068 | 0.5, 18.5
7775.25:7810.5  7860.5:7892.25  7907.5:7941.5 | -1.1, 17.2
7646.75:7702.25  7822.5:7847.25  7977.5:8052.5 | 0.4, 18.1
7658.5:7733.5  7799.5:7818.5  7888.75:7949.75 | -0.6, 17.5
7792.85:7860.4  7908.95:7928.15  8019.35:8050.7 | 1.5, 18.2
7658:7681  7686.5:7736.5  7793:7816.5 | -2.2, 17.5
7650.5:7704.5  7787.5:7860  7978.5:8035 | 1.1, 18.1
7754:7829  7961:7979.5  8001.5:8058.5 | 1.3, 18.6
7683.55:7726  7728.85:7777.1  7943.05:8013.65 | 0.8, 18.3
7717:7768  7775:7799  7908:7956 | 0.5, 17.9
